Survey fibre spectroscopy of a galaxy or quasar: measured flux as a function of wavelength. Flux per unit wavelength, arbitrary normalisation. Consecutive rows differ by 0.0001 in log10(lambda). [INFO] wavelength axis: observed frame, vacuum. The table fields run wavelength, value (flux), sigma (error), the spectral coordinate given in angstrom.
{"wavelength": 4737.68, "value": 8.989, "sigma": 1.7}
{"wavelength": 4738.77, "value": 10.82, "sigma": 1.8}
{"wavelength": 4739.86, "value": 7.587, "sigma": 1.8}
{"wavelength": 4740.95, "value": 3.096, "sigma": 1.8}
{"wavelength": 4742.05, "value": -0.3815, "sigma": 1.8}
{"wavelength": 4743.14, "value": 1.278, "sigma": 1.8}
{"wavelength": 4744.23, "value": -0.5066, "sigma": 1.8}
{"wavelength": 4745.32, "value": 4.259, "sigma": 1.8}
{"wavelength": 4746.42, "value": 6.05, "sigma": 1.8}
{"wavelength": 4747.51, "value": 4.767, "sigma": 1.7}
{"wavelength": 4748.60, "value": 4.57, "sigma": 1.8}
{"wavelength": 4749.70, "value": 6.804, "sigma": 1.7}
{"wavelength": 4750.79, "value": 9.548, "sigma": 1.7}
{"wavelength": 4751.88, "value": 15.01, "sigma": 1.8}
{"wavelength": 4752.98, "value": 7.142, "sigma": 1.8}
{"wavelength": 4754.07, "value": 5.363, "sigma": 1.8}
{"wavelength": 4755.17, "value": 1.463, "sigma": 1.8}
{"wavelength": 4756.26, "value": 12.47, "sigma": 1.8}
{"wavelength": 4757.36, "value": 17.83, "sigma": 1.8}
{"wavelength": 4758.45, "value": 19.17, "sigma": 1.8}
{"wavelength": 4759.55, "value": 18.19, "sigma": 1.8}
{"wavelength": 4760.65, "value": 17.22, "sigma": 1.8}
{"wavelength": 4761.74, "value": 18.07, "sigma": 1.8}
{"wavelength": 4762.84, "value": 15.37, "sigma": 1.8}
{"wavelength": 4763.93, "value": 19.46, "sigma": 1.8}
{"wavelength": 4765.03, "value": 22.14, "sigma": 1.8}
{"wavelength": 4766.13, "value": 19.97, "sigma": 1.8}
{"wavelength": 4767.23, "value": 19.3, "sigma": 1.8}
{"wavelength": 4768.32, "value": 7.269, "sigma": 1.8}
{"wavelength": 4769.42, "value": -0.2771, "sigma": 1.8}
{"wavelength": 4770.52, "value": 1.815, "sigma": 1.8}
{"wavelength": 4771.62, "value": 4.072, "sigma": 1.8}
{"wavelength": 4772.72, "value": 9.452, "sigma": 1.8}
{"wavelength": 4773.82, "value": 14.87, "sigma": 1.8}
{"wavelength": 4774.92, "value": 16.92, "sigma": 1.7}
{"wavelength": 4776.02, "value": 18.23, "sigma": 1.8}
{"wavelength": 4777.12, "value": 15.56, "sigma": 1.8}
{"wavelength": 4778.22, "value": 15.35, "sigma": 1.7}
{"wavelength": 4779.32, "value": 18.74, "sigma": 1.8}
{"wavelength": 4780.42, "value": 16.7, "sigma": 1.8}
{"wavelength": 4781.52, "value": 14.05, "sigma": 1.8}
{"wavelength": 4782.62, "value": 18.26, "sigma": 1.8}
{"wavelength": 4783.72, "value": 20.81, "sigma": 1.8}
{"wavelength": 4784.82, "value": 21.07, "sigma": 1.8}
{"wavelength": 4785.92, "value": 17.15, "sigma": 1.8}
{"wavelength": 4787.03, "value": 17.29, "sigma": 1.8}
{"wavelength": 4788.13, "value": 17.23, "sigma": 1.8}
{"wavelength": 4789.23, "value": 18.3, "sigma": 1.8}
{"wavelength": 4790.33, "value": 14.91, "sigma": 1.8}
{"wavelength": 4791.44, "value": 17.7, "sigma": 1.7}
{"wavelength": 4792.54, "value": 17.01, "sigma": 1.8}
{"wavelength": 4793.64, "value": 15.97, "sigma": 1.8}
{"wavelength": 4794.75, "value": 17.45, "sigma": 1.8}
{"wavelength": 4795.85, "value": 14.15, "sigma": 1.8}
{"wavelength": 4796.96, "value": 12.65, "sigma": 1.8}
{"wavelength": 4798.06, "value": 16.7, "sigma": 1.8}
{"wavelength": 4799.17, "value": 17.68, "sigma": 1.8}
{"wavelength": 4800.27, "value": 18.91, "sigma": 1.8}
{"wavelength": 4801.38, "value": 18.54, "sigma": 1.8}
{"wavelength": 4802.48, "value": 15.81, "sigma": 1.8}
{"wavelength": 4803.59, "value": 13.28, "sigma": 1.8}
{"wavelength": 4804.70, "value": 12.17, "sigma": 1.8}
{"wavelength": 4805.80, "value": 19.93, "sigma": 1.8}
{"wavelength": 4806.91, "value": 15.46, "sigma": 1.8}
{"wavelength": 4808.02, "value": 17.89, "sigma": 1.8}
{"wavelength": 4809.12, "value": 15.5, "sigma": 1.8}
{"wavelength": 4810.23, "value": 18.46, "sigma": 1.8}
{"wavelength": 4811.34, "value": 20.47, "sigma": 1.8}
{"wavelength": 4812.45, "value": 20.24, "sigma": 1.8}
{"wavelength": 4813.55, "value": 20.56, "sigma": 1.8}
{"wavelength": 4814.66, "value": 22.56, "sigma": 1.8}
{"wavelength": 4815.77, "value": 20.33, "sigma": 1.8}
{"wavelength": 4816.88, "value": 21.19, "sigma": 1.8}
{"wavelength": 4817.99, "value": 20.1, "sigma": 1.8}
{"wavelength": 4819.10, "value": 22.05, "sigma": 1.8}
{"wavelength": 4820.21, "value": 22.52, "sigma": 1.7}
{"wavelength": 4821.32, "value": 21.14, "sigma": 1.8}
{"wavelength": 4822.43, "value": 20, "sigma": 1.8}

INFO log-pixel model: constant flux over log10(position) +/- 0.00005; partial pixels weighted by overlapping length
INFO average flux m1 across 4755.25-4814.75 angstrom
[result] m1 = 16.1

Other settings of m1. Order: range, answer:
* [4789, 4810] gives 16.3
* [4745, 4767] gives 12.4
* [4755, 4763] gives 15.6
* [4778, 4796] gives 17.3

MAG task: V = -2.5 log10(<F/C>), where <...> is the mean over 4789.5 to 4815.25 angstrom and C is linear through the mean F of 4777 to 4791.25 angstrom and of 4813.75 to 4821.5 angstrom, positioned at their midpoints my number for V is 0.14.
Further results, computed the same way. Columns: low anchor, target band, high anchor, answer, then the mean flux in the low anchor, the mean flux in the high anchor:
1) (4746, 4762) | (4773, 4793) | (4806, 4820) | -0.13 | 10.8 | 19.6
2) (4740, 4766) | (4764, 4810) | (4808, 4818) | -0.01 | 10.1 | 19.8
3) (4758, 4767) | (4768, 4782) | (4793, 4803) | 0.44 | 18.7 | 16.4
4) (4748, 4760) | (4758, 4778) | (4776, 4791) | -0.06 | 10.6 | 17.4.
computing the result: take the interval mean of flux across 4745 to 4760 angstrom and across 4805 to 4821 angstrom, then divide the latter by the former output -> 2.08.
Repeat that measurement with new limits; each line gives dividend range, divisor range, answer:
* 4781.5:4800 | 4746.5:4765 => 1.40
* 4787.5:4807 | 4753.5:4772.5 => 1.28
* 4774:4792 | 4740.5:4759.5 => 2.39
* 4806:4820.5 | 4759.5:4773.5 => 1.51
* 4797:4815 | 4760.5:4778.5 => 1.28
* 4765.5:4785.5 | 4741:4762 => 1.64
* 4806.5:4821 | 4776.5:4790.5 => 1.14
